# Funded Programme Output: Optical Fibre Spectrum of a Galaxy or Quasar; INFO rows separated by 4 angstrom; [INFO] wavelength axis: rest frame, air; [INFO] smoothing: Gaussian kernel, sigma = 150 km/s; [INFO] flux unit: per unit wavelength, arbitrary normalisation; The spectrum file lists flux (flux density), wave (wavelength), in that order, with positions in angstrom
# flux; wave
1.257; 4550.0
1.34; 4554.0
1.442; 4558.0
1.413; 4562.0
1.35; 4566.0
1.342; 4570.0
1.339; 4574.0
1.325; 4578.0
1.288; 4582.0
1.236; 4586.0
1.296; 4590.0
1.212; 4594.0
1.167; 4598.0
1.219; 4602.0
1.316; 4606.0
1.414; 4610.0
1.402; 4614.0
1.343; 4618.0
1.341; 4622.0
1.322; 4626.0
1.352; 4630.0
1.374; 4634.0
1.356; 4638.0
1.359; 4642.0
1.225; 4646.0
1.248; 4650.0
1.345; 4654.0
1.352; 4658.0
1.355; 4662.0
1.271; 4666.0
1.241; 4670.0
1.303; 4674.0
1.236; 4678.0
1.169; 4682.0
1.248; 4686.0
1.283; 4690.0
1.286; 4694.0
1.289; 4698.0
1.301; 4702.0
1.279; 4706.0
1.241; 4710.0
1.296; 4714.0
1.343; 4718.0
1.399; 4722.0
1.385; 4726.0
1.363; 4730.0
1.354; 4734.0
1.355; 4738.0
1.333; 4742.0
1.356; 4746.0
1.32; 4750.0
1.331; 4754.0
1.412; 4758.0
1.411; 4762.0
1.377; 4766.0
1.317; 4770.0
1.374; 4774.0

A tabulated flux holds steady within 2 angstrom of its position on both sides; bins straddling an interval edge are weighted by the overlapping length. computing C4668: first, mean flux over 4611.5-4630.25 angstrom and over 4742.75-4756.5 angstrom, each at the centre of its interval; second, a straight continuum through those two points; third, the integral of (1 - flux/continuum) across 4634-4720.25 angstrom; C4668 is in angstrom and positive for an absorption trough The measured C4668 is 3.7 angstrom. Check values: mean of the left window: 1.35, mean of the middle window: 1.29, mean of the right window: 1.34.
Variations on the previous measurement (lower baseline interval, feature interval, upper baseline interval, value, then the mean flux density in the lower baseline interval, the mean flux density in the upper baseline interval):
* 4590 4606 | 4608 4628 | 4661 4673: -2.0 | 1.23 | 1.28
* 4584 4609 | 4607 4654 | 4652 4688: -2.9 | 1.25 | 1.28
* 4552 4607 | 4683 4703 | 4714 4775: 1.0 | 1.31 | 1.36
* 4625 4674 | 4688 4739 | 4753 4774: 1.0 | 1.32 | 1.37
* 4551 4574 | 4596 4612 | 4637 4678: 0.7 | 1.37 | 1.3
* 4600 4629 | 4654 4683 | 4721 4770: 1.4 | 1.34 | 1.36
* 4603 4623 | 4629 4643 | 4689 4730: -0.1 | 1.36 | 1.31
